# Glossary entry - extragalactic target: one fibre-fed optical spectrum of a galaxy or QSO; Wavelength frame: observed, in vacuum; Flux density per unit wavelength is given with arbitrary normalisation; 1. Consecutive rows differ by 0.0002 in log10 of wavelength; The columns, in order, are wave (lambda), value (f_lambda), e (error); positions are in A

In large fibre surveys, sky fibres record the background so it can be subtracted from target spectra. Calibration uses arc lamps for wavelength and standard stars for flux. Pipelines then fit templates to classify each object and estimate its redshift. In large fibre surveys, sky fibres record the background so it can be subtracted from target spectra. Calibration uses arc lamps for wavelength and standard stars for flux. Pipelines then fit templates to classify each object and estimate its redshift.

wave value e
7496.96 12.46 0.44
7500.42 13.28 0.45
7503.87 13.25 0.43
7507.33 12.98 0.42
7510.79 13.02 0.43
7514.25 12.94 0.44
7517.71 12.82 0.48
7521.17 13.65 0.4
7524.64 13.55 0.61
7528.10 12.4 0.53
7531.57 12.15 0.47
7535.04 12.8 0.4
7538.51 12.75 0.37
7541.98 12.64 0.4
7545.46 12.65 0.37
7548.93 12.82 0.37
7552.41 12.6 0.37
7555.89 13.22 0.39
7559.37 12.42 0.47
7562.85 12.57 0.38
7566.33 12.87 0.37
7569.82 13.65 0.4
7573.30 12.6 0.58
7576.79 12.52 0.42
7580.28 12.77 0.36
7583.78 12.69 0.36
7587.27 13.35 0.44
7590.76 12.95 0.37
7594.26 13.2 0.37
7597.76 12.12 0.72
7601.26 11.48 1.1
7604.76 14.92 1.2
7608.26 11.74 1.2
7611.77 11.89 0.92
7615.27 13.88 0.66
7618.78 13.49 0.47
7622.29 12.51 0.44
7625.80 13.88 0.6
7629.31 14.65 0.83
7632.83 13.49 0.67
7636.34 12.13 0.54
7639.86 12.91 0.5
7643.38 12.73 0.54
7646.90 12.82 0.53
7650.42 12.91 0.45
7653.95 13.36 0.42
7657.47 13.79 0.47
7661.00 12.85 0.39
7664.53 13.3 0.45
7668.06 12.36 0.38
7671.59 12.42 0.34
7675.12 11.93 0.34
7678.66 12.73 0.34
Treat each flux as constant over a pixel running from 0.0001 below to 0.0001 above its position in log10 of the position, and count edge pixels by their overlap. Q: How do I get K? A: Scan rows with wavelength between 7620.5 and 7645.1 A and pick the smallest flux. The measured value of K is 12.13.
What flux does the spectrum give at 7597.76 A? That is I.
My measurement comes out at 12.12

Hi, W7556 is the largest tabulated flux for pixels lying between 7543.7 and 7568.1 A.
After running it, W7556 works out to 13.22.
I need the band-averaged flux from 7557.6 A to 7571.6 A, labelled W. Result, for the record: 12.9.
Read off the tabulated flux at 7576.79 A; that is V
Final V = 12.52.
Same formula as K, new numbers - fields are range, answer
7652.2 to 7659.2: 13.36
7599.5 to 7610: 11.48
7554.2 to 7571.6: 12.42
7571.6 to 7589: 12.52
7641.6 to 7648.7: 12.73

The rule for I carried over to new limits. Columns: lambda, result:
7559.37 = 12.42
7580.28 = 12.77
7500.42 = 13.28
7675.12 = 11.93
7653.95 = 13.36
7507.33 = 12.98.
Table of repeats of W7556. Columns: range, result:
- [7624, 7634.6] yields 14.65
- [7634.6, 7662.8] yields 13.79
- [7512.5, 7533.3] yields 13.65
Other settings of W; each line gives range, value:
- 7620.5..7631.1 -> 13.7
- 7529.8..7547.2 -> 12.6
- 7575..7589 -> 12.8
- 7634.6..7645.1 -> 12.6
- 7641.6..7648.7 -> 12.8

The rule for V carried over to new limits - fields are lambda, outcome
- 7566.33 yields 12.87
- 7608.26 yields 11.74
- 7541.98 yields 12.64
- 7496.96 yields 12.46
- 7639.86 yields 12.91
